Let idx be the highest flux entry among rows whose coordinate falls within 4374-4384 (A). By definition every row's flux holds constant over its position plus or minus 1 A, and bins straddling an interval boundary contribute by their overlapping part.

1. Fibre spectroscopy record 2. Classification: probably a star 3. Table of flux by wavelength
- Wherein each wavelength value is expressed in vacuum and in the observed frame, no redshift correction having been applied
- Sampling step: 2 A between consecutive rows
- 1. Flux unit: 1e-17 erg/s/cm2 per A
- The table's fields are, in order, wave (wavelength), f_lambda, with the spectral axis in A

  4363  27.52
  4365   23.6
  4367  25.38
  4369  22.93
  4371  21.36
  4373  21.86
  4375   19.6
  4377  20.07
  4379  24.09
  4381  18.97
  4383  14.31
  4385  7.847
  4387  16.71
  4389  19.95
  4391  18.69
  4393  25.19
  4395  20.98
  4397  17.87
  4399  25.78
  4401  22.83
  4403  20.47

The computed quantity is 24.09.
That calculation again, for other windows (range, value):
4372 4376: 21.86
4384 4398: 25.19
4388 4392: 19.95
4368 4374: 22.93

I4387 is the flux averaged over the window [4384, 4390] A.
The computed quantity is 14.8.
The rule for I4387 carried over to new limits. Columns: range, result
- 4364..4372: 23.3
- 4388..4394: 21.3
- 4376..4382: 21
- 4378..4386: 16.3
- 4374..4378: 19.8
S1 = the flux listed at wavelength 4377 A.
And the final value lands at 20.07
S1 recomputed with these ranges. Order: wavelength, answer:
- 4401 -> 22.83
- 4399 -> 25.78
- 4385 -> 7.847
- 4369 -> 22.93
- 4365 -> 23.6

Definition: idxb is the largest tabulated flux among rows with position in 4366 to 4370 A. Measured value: 25.38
